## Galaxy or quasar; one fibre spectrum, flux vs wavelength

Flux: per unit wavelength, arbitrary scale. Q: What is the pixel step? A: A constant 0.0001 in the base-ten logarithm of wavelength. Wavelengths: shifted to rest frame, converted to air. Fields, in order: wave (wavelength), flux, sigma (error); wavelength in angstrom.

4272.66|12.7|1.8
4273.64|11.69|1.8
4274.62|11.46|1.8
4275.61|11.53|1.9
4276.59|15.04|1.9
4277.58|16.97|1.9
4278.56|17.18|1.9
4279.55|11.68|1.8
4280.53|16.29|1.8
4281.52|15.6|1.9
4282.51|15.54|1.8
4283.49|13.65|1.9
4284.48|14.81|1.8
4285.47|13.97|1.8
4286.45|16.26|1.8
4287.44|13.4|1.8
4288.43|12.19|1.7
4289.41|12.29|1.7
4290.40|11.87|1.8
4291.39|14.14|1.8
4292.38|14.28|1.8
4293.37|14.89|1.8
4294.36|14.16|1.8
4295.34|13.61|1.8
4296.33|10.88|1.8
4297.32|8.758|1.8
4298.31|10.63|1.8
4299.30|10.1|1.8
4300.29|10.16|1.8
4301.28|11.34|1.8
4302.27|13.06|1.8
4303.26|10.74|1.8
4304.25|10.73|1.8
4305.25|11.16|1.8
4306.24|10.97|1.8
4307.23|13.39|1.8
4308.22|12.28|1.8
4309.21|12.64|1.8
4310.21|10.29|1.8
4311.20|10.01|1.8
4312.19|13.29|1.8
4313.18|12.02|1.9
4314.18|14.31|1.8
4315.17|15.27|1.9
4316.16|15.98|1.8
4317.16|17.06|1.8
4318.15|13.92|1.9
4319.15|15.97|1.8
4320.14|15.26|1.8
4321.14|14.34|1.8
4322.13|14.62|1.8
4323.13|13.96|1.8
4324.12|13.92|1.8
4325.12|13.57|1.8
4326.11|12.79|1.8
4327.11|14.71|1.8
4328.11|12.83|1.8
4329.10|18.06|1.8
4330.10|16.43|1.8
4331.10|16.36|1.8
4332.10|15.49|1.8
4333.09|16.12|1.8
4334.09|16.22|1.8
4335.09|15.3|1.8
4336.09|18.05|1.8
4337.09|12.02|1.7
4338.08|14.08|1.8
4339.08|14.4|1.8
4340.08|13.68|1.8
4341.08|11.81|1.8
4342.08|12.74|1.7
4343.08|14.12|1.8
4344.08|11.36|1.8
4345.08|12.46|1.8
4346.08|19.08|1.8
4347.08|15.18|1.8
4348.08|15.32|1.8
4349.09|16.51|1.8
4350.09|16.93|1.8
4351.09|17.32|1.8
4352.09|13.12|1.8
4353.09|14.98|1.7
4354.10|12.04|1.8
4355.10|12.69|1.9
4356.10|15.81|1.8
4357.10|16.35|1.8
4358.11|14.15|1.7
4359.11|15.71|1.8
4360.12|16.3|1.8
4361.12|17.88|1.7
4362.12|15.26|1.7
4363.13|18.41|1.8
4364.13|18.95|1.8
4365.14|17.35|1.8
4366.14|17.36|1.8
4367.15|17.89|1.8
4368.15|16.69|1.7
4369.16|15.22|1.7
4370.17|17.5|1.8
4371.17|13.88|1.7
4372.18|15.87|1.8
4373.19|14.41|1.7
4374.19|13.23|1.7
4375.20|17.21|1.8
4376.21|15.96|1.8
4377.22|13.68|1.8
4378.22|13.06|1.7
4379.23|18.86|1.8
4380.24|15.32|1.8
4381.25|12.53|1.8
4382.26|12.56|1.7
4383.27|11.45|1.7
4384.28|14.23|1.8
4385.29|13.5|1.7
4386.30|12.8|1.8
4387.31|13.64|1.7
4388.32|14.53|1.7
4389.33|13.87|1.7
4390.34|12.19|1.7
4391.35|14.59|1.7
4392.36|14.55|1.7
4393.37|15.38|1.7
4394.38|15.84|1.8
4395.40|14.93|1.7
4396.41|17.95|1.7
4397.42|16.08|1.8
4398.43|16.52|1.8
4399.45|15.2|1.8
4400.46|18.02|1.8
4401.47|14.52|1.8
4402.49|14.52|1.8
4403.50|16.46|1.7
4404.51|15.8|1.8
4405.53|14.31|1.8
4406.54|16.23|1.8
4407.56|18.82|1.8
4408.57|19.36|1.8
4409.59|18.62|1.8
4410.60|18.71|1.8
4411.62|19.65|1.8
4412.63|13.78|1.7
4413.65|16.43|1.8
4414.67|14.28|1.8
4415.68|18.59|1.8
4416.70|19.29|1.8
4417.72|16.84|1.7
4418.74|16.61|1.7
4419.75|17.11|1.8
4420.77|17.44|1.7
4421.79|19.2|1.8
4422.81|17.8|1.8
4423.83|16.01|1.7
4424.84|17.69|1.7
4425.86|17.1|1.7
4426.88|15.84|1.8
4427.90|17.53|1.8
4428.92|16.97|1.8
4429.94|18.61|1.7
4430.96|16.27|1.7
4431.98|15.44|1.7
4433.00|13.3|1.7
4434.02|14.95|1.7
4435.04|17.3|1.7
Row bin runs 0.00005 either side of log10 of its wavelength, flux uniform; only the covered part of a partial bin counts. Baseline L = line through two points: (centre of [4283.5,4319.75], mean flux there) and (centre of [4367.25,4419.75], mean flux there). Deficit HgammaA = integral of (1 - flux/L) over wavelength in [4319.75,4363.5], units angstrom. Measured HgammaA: -2.8 angstrom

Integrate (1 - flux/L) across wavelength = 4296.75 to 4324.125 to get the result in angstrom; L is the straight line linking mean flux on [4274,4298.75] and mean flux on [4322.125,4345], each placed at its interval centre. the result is 2.64 angstrom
